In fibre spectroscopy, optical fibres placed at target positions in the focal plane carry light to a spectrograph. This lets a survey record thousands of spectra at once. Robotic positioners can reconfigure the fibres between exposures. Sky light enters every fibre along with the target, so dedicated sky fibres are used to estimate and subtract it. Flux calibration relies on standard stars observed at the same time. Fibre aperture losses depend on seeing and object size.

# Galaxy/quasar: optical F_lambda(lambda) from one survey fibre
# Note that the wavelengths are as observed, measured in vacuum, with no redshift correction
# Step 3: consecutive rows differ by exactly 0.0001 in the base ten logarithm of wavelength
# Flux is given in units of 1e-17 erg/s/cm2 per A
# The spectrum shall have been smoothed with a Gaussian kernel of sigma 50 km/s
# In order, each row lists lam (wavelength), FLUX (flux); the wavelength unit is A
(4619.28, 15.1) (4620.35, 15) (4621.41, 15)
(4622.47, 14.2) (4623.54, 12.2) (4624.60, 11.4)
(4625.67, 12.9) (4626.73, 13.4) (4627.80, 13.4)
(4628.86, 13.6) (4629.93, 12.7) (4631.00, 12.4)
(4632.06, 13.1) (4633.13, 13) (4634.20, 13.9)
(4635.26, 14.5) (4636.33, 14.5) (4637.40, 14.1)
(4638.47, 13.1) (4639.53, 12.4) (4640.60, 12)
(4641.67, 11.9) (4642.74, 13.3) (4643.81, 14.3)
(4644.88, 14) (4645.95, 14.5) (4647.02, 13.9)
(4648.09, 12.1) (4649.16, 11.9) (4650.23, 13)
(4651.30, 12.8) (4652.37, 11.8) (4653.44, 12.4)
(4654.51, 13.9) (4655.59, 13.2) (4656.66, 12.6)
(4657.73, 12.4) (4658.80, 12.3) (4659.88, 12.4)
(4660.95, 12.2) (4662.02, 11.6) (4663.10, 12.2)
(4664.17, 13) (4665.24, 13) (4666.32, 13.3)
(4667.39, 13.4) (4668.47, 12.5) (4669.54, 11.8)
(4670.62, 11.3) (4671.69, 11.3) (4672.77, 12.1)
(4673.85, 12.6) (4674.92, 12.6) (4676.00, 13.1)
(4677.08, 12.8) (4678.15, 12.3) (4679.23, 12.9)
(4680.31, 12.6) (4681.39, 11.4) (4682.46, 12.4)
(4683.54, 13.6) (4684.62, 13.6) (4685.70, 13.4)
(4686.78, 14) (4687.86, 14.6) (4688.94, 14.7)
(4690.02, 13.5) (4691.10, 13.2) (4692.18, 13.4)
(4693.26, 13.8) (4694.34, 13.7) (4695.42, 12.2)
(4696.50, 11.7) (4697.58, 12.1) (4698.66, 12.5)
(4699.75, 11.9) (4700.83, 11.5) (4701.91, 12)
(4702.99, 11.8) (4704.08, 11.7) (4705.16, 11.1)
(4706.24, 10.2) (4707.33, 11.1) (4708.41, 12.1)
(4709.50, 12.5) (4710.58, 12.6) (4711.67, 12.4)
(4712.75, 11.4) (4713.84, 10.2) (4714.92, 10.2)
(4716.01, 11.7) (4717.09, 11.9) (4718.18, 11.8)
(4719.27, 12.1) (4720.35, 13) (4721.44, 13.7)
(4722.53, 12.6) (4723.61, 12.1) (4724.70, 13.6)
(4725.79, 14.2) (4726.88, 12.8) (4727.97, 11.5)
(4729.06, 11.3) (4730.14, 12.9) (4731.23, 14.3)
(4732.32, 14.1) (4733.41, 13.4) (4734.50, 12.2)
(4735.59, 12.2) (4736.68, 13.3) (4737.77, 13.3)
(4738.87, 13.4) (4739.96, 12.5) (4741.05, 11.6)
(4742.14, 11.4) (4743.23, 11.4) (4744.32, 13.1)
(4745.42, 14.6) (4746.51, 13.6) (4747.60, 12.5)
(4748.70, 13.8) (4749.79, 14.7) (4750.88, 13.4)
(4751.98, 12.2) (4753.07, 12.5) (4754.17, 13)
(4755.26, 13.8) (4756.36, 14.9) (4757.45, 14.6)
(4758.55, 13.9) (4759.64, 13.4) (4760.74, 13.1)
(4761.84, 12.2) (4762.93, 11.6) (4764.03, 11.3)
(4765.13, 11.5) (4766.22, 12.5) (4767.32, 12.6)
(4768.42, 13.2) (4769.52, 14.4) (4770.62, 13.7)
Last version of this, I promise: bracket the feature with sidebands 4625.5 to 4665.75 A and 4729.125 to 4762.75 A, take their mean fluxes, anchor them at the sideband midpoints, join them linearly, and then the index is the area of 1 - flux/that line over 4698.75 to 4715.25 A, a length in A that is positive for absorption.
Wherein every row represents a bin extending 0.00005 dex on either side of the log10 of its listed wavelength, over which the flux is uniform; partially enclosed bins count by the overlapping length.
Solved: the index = 1.92 A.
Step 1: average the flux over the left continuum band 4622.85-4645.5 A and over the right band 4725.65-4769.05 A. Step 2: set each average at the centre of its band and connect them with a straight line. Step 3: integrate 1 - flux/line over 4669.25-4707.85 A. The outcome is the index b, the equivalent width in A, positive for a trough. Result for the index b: 1.6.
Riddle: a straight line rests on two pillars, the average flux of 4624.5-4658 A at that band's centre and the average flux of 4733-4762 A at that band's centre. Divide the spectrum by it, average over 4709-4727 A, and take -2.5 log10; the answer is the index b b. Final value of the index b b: 0.07 mag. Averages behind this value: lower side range 13.1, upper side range 13.1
